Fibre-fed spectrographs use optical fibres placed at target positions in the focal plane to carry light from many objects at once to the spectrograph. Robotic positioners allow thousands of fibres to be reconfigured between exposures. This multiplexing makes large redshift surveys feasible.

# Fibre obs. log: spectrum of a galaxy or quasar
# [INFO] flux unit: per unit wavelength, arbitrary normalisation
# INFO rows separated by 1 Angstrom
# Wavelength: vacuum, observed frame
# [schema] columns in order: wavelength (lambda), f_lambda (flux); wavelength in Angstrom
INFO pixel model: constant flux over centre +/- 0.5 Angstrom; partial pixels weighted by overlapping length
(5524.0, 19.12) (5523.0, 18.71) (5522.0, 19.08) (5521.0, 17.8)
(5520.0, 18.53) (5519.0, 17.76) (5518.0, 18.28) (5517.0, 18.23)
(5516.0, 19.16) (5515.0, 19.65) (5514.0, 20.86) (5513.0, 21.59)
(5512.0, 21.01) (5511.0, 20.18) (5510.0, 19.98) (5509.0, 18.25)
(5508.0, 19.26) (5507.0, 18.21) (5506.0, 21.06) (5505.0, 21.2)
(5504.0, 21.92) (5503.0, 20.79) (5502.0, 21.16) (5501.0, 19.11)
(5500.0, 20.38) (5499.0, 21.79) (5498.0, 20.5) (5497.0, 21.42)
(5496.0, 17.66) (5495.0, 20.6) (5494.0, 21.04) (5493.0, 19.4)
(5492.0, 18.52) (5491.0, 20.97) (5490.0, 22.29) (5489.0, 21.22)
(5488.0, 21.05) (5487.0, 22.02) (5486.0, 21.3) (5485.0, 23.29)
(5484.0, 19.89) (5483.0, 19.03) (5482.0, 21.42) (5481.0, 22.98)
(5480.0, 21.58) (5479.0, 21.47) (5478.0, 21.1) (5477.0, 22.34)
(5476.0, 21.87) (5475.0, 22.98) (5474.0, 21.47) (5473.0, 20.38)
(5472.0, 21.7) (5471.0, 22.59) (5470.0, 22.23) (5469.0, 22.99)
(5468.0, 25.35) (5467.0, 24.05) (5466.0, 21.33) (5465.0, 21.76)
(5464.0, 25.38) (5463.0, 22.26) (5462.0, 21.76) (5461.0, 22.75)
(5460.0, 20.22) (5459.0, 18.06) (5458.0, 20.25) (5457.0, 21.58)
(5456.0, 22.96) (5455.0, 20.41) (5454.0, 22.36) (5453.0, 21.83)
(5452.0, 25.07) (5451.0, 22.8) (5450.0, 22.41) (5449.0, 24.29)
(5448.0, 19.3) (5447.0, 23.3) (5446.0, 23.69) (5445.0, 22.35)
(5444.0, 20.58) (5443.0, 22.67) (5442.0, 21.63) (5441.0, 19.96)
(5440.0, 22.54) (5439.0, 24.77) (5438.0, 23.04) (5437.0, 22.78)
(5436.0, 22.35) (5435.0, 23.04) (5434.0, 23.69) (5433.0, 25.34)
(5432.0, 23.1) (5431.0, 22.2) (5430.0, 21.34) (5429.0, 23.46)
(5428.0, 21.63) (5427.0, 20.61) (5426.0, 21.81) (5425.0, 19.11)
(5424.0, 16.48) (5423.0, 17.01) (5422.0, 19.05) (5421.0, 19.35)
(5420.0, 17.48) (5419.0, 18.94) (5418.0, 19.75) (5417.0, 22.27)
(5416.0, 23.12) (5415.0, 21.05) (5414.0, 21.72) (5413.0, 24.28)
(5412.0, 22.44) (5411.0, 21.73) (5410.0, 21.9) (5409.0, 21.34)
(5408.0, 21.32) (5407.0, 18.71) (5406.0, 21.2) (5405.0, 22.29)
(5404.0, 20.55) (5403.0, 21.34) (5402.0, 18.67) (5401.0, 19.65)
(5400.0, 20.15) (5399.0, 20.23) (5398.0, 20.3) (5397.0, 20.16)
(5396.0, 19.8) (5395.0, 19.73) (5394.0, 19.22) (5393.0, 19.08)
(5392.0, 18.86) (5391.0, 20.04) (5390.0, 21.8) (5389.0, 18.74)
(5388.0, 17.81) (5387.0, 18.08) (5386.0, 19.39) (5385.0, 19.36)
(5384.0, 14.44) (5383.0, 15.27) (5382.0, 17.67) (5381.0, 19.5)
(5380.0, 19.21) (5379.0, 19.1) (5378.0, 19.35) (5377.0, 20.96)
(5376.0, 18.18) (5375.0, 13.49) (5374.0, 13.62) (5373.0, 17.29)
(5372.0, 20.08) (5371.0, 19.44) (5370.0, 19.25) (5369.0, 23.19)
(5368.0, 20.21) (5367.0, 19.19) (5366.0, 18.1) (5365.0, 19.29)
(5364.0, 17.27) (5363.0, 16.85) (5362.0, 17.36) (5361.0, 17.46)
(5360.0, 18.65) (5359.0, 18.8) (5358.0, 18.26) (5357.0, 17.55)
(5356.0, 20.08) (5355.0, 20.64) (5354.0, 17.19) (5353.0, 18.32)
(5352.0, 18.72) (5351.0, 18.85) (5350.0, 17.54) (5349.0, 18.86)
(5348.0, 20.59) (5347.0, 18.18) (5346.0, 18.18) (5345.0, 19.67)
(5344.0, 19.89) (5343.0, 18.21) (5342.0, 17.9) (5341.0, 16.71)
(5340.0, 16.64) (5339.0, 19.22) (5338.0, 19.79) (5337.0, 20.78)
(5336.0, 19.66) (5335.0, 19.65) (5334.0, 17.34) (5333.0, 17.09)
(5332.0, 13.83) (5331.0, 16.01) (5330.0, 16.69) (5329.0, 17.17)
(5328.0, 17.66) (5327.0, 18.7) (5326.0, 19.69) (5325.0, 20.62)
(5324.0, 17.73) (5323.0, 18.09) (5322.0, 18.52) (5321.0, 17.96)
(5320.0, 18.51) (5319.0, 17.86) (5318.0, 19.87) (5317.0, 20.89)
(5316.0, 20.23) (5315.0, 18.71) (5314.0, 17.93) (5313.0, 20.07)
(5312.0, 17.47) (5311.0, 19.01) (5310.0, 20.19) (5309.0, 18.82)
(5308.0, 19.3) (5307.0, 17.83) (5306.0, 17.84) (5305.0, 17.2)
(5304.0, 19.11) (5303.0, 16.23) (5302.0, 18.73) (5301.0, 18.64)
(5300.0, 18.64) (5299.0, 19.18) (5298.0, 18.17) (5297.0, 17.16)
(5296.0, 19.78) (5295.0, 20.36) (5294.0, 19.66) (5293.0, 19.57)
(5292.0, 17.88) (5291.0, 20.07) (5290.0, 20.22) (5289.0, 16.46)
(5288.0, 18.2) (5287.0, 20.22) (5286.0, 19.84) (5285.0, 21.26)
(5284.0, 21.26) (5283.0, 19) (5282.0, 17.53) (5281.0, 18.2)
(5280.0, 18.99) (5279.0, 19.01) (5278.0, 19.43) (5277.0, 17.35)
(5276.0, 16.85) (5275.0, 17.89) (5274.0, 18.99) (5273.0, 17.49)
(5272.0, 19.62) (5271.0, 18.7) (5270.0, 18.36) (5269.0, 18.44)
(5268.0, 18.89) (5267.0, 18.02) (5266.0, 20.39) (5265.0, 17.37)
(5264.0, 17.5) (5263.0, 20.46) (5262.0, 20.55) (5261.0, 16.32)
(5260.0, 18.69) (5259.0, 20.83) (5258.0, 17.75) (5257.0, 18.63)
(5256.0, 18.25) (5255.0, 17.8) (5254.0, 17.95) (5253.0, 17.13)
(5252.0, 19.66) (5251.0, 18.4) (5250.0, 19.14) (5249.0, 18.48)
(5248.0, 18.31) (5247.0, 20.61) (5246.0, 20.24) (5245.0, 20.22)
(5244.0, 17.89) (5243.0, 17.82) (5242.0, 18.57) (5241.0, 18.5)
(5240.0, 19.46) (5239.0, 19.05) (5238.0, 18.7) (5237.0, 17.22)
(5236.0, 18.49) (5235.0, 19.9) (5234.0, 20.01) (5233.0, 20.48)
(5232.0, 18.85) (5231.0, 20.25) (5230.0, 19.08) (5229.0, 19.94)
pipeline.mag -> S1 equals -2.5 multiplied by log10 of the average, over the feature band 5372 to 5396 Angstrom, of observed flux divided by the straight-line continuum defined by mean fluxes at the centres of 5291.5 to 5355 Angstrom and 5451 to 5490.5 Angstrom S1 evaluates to 0.09 mag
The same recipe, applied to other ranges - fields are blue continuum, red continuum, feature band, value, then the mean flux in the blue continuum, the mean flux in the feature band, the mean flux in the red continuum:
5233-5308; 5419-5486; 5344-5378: 0.10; 18.8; 18.6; 21.8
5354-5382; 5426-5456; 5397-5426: 0.02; 18.6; 20.4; 22.5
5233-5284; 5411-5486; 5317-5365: 0.10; 18.7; 18.4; 21.8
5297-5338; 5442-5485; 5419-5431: 0.07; 18.4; 19.8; 22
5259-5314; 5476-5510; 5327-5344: 0.08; 18.8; 17.9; 20.7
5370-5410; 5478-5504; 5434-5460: -0.10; 19.1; 22.2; 20.9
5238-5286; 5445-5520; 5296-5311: 0.05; 18.8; 18.4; 21.2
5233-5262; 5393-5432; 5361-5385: 0.11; 18.8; 18.2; 20.6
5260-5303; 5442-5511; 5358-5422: 0.05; 18.8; 19.4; 21.5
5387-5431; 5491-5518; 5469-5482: -0.09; 20.4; 21.9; 20.1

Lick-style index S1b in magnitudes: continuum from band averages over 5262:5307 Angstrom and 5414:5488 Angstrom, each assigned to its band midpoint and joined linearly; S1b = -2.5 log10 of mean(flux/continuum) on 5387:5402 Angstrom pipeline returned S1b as 0.06 mag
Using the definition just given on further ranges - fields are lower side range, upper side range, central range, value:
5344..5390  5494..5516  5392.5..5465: -0.111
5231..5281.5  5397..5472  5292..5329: 0.049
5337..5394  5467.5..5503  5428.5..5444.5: -0.126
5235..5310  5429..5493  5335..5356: 0.067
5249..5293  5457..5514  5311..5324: 0.026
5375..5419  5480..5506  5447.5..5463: -0.065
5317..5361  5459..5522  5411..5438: -0.079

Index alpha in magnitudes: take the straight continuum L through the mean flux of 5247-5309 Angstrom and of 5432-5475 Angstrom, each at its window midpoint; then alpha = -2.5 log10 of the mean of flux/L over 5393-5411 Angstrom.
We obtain 0.05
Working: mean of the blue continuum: 18.7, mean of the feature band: 20.4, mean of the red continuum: 22.4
